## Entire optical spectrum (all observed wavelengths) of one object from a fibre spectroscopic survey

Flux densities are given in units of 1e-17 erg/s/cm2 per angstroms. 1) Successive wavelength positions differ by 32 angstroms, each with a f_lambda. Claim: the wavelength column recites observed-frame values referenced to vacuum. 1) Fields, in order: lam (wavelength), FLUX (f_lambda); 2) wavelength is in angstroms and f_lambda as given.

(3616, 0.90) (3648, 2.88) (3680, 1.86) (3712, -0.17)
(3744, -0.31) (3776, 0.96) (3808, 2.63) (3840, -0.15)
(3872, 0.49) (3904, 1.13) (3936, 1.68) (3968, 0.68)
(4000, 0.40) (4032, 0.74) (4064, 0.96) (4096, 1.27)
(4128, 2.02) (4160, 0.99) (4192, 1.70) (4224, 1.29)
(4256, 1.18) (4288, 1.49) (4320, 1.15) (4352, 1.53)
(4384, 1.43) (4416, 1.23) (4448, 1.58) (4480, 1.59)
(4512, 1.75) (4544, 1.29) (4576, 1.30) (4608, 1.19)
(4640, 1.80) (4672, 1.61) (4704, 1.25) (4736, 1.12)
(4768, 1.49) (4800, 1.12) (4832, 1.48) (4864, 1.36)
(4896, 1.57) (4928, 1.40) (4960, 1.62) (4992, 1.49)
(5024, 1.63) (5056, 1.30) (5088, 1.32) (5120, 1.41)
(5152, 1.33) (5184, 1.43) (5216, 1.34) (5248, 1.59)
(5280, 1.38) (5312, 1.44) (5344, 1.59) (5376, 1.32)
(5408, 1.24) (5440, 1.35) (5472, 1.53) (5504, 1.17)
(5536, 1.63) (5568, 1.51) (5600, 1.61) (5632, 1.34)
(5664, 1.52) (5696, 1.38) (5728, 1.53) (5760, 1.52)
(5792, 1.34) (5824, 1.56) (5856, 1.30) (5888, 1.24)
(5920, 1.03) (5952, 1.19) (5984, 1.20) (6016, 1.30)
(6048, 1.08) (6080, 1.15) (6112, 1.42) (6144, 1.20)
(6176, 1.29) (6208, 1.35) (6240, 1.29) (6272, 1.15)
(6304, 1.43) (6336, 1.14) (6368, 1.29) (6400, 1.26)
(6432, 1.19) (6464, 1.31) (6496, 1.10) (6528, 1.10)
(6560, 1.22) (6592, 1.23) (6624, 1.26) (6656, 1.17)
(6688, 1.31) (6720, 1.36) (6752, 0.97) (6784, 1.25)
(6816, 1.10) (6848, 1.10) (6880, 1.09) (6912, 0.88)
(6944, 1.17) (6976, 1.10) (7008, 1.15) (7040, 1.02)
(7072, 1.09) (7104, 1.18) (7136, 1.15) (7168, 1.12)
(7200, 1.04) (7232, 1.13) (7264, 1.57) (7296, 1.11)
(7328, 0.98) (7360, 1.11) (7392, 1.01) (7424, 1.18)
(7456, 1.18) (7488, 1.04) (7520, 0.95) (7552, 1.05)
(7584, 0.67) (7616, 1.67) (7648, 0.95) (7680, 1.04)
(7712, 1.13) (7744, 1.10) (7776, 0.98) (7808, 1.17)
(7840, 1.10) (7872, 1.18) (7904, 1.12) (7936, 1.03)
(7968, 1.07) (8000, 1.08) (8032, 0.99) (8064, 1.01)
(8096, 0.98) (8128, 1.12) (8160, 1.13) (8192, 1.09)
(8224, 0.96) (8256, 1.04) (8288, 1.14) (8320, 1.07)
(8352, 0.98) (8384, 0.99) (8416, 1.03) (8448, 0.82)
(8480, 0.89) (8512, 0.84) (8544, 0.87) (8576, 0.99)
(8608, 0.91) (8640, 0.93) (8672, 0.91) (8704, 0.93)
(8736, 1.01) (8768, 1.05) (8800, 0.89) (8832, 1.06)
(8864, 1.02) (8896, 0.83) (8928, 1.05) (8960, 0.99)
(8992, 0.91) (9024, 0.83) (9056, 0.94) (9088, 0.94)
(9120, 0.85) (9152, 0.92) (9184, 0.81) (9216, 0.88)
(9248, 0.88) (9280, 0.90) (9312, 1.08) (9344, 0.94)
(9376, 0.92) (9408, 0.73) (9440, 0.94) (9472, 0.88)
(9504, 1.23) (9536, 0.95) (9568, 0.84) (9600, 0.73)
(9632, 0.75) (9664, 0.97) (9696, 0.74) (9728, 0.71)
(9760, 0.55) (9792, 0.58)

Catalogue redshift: 0.108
